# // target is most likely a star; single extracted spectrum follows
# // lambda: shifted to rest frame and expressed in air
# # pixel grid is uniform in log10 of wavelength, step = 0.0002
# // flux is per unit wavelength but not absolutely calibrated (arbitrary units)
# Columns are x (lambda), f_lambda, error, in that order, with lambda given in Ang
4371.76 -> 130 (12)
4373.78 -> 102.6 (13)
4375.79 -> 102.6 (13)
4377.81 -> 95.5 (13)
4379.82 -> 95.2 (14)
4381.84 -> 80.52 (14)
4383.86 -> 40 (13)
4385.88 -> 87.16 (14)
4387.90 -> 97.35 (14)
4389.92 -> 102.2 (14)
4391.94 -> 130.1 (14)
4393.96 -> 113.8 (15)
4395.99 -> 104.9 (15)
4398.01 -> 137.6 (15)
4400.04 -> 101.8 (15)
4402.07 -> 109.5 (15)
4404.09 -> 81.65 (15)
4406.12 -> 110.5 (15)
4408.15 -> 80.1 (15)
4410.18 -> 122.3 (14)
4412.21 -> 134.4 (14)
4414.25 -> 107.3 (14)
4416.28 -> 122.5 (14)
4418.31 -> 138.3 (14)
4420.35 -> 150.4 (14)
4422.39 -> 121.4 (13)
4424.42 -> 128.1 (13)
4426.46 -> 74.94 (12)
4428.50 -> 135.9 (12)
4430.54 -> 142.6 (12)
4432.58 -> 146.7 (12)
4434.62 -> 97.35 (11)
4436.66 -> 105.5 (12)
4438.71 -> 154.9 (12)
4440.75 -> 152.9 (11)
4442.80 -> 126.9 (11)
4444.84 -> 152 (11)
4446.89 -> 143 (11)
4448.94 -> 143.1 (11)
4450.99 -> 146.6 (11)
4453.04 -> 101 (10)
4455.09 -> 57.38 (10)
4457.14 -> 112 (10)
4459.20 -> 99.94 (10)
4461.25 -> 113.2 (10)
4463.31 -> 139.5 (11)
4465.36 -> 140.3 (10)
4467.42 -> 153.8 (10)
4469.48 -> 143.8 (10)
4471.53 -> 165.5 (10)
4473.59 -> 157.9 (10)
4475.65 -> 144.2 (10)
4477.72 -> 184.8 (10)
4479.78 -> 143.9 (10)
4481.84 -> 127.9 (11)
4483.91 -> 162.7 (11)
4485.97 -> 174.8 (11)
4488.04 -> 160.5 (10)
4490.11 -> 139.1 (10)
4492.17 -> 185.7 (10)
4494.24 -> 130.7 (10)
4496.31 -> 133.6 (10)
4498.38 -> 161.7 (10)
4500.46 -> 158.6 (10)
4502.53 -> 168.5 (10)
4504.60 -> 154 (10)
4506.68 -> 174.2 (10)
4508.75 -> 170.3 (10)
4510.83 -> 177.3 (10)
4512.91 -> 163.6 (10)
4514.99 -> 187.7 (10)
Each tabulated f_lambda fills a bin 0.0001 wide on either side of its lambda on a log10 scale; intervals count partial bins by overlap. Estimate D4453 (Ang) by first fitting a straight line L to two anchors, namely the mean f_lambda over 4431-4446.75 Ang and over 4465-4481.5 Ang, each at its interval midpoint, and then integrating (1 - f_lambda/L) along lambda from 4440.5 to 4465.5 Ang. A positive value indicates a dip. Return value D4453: 3.2 Ang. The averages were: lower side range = 135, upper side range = 154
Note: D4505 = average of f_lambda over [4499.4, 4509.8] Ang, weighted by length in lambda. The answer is 165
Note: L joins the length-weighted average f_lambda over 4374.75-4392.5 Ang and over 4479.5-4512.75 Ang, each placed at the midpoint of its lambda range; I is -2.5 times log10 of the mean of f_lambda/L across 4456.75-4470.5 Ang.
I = 0.08 mag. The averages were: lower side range 91.4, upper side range 158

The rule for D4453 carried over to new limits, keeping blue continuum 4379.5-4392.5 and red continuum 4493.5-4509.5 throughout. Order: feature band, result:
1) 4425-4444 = -1.5 Ang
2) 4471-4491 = -1.6 Ang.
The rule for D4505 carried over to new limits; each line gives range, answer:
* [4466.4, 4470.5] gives 149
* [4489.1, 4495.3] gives 152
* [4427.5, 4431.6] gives 139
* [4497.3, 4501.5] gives 160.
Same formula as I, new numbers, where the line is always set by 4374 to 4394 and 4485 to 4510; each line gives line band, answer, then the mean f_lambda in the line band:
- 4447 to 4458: 0.16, 115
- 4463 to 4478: -0.07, 153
